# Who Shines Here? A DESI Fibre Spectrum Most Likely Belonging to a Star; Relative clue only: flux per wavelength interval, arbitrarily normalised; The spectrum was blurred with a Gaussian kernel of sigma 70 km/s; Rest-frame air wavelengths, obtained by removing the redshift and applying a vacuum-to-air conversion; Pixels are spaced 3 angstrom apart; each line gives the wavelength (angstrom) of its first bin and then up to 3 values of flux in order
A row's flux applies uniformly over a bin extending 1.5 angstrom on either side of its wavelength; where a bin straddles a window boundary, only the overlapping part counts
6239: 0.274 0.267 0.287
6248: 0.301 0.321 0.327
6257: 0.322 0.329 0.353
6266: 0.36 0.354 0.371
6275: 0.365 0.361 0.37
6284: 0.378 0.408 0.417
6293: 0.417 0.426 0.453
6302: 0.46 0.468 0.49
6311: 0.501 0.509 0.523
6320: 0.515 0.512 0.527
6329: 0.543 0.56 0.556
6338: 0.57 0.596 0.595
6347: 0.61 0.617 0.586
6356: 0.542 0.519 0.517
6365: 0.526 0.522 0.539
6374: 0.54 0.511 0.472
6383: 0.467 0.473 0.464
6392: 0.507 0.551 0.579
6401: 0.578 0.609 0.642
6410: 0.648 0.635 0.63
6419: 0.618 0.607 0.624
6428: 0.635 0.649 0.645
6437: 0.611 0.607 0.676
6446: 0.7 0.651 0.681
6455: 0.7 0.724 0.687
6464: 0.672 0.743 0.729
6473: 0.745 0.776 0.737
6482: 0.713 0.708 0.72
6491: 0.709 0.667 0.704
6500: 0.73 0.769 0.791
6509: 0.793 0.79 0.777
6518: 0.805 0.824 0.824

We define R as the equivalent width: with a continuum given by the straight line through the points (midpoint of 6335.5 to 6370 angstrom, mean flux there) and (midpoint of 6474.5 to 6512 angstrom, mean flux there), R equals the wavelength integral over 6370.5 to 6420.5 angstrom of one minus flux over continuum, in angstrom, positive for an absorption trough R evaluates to 4.9 angstrom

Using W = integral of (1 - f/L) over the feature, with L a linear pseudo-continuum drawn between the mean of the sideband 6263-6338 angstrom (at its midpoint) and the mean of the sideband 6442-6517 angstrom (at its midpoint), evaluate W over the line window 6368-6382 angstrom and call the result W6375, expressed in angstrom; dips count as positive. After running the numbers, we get 1.3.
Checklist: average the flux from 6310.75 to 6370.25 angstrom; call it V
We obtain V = 0.548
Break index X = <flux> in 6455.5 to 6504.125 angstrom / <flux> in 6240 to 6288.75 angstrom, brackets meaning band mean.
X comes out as 2.11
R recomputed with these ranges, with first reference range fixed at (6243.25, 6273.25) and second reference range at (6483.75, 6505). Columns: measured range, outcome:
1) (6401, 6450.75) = -2.5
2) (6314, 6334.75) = -4.3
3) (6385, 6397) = 1.0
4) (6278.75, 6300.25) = -1.4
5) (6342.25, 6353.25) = -2.9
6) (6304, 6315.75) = -2.2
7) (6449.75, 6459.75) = -0.7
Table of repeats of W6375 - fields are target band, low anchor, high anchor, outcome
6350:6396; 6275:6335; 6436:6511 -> 3.6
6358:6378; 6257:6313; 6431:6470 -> 0.5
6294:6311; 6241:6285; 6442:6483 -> -2.1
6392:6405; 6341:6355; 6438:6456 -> 1.3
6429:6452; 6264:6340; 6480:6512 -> 0.1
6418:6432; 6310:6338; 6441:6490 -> 0.7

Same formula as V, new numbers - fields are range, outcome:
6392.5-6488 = 0.661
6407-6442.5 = 0.63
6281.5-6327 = 0.464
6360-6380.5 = 0.52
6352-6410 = 0.536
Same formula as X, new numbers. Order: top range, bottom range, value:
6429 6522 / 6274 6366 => 1.44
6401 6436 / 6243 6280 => 1.86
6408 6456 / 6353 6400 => 1.24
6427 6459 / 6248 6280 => 1.92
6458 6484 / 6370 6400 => 1.42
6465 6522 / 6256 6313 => 1.86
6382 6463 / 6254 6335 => 1.42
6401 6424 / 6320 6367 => 1.12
